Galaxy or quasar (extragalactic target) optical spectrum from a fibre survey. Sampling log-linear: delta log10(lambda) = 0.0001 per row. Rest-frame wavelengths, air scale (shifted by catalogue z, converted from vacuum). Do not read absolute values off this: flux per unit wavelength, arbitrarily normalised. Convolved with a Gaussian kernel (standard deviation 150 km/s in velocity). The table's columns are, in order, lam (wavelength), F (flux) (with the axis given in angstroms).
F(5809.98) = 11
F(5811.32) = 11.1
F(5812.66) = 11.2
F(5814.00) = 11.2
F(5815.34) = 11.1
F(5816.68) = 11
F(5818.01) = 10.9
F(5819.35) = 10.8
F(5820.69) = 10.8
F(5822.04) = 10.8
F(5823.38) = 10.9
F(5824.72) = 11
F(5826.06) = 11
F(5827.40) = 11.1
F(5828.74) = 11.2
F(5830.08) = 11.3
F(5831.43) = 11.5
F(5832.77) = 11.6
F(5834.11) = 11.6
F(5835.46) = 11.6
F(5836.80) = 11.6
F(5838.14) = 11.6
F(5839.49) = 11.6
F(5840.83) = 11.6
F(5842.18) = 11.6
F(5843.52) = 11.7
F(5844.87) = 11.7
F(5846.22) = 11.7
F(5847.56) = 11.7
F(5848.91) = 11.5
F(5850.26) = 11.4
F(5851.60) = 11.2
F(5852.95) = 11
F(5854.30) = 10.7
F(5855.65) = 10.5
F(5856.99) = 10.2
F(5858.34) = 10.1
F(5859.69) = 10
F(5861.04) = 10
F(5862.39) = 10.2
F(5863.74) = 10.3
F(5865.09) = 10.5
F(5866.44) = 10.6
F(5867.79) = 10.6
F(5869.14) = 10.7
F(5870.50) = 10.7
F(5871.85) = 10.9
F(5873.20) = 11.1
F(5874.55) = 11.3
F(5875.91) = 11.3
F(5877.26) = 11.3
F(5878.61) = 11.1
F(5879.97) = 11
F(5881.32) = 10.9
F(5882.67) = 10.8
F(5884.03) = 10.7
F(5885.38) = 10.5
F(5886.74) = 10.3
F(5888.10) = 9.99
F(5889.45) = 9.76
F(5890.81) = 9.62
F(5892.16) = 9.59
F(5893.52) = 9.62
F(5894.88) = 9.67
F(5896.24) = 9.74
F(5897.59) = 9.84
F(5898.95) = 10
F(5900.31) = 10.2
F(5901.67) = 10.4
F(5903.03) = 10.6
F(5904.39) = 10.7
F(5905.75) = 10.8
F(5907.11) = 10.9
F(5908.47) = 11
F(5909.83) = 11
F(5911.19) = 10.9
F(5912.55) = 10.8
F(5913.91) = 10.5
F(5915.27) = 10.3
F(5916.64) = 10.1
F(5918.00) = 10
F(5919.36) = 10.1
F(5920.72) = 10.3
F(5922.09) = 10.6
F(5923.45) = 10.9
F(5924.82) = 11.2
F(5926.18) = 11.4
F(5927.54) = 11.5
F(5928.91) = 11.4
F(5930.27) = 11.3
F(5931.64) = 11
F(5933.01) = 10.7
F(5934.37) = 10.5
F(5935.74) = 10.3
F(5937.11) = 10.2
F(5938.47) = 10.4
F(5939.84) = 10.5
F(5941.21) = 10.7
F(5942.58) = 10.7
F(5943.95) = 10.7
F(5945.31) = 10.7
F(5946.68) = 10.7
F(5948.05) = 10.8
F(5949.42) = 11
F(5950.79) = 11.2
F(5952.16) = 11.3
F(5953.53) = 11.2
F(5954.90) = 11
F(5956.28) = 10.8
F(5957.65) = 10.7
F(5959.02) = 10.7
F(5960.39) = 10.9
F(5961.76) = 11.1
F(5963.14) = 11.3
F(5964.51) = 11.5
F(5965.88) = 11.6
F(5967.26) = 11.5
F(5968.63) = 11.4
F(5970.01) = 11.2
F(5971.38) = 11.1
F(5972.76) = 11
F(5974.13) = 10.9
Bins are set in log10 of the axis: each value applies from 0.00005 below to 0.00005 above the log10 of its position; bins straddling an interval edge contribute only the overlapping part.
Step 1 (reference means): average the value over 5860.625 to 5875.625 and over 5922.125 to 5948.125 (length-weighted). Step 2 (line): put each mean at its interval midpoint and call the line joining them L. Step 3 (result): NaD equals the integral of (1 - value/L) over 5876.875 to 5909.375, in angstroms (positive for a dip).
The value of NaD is 1.04 angstroms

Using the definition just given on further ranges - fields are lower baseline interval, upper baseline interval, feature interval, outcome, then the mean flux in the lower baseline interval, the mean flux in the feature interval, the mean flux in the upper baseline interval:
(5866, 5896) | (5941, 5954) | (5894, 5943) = 0.7 angstroms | 10.5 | 10.6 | 10.9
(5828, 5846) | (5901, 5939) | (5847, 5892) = 2.2 angstroms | 11.6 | 10.7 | 10.7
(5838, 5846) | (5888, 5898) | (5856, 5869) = 0.7 angstroms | 11.6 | 10.3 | 9.72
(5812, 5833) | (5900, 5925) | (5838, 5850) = -0.7 angstroms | 11.1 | 11.6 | 10.6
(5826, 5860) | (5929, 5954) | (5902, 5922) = 0.7 angstroms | 11.3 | 10.6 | 10.8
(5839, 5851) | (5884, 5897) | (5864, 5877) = -0.2 angstroms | 11.6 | 10.8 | 9.91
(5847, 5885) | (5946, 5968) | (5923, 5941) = 0.2 angstroms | 10.8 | 10.9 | 11.1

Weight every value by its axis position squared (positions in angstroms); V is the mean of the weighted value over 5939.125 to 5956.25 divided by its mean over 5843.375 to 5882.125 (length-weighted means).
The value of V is 1.0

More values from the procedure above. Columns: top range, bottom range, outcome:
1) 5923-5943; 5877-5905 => 1.07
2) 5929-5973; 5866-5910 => 1.06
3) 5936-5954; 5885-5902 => 1.10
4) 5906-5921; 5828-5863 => 0.97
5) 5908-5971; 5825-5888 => 1.01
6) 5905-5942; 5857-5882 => 1.02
